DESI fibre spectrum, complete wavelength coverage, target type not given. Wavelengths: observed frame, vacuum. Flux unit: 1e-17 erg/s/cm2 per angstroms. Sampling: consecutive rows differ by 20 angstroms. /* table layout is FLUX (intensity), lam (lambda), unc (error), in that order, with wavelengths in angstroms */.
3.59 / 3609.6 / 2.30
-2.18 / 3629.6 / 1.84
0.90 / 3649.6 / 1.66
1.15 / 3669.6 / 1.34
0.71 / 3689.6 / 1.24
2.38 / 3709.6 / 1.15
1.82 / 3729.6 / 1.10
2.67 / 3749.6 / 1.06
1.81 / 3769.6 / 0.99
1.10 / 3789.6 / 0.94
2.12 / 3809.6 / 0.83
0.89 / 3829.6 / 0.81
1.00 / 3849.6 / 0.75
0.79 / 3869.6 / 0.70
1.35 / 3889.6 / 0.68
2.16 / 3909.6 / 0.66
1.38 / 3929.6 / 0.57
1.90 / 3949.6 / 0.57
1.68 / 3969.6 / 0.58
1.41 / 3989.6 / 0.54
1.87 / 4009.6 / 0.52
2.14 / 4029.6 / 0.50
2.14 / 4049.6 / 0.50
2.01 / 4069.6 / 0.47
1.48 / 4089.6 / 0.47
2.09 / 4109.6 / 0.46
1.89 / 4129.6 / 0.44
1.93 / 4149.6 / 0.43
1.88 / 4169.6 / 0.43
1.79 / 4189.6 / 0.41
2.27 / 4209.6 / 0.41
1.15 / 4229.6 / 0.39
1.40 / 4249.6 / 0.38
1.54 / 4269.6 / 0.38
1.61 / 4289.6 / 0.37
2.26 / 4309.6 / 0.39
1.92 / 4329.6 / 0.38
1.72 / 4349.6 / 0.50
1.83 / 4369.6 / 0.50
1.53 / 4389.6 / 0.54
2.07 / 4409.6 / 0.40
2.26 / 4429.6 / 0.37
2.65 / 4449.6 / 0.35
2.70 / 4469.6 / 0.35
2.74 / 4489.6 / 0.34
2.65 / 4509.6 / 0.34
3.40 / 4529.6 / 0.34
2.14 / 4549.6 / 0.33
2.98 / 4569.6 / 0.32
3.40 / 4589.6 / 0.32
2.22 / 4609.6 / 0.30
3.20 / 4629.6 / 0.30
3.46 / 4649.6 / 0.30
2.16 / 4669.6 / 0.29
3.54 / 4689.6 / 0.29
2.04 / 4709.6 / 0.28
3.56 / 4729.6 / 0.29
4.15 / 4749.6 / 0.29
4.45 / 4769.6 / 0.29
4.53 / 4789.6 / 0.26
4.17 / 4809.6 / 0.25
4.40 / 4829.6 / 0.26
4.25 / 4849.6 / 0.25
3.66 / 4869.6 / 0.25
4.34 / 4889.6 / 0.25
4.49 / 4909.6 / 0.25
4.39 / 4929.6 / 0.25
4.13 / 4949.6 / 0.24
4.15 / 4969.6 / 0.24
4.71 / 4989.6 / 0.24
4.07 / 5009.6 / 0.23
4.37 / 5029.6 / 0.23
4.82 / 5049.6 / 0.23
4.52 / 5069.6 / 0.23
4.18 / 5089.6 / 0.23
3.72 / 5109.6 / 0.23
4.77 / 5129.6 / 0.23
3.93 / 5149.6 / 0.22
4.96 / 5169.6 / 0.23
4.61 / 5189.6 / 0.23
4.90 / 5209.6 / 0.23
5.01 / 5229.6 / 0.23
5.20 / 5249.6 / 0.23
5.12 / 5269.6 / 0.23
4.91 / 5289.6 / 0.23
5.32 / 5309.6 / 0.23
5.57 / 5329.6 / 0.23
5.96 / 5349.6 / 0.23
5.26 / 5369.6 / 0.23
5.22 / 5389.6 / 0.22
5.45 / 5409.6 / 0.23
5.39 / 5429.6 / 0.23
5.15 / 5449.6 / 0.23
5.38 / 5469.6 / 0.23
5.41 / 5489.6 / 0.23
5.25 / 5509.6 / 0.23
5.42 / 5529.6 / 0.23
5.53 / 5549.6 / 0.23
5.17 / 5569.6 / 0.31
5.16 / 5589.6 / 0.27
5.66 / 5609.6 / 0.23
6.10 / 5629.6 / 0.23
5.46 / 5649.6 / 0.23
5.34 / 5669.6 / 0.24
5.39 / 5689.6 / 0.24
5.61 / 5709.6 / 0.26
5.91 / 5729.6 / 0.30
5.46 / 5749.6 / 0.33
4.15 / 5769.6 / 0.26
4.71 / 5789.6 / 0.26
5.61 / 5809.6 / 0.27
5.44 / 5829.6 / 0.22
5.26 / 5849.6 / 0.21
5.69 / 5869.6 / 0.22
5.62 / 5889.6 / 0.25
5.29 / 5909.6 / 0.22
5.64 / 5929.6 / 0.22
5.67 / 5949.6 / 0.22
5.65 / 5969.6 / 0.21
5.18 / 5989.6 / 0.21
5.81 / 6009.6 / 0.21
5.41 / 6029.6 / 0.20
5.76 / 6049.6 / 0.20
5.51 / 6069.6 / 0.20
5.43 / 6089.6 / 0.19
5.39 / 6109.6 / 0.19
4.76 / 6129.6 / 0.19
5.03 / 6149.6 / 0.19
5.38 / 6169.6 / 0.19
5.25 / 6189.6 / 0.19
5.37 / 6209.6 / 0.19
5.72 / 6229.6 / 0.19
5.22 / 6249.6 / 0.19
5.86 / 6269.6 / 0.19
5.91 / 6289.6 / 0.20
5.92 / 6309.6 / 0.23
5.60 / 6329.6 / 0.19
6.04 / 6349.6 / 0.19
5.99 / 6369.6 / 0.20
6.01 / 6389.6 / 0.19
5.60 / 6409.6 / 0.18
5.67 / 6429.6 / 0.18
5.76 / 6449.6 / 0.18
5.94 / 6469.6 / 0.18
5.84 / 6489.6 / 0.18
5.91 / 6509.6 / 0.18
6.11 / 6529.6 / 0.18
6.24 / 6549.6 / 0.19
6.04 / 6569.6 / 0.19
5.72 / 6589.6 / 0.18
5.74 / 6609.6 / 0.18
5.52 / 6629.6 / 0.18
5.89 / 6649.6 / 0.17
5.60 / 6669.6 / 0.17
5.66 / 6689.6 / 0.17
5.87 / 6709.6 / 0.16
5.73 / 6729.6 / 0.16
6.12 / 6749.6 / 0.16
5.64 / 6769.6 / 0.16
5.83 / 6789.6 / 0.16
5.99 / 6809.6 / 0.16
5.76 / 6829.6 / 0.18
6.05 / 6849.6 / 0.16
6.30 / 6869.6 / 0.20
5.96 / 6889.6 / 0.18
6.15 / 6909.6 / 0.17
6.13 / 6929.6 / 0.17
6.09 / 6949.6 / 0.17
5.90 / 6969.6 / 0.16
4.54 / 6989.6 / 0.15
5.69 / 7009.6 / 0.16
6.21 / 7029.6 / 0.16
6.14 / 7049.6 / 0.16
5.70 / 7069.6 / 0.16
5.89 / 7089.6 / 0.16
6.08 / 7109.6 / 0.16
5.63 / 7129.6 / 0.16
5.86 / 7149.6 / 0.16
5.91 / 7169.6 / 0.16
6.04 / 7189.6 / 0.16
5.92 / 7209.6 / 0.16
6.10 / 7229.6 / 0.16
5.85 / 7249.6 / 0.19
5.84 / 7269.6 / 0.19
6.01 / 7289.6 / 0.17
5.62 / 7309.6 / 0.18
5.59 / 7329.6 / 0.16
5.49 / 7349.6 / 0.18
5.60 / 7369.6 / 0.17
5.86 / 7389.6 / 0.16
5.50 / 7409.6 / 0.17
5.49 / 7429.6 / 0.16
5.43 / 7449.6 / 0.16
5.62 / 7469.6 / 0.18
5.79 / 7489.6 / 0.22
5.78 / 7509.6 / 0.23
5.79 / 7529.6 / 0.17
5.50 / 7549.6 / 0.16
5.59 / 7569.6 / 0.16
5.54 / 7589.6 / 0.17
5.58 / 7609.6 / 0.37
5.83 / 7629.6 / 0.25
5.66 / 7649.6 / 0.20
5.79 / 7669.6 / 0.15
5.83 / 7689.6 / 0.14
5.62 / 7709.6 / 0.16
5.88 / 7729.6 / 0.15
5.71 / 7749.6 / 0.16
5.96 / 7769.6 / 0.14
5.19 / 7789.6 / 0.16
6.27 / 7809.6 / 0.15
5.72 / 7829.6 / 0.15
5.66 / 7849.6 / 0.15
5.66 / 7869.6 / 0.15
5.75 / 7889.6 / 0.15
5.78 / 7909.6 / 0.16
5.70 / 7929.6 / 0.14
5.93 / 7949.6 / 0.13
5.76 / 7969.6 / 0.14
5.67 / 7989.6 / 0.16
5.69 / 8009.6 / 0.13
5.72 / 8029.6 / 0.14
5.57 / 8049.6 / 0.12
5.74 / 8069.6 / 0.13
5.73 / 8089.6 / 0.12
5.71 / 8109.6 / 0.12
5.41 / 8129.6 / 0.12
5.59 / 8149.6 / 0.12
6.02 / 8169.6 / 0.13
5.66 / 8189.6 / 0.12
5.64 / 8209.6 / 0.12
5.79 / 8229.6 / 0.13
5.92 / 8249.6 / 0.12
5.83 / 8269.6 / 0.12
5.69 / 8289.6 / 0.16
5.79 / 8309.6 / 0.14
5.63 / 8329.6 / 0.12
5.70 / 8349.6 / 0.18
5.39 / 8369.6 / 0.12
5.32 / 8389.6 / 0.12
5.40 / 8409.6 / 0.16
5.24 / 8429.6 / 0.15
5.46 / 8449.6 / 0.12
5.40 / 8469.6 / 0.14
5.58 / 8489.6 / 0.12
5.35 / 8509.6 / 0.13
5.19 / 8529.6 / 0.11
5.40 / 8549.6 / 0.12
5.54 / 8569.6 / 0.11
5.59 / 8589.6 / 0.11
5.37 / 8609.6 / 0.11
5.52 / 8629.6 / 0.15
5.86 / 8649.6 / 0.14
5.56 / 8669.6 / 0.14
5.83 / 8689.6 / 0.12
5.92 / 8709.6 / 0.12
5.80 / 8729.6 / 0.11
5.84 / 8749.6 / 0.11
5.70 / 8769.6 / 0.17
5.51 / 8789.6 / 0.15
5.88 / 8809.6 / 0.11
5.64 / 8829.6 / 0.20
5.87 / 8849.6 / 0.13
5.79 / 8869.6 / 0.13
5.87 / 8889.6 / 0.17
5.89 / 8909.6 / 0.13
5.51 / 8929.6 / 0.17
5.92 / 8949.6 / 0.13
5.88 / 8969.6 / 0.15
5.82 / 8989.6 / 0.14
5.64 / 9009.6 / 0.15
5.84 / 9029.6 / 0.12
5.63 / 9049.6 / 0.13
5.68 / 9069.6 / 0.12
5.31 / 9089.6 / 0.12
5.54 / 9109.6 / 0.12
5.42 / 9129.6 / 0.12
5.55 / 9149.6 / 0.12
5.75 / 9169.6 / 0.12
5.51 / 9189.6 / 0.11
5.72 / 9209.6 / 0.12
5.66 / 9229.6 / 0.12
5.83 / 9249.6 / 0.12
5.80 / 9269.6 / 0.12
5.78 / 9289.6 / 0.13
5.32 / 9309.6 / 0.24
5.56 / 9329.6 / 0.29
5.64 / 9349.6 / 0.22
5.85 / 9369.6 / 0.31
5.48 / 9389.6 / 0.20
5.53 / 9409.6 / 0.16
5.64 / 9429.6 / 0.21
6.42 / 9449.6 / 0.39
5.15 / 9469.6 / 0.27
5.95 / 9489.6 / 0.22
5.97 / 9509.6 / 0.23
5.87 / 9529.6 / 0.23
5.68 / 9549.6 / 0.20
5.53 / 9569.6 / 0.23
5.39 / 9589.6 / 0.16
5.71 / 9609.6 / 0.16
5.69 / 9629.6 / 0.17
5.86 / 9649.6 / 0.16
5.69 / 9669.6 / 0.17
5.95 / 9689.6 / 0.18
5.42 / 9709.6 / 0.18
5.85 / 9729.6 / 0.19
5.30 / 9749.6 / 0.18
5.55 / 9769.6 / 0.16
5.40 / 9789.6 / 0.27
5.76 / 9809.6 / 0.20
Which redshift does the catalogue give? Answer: 0.186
